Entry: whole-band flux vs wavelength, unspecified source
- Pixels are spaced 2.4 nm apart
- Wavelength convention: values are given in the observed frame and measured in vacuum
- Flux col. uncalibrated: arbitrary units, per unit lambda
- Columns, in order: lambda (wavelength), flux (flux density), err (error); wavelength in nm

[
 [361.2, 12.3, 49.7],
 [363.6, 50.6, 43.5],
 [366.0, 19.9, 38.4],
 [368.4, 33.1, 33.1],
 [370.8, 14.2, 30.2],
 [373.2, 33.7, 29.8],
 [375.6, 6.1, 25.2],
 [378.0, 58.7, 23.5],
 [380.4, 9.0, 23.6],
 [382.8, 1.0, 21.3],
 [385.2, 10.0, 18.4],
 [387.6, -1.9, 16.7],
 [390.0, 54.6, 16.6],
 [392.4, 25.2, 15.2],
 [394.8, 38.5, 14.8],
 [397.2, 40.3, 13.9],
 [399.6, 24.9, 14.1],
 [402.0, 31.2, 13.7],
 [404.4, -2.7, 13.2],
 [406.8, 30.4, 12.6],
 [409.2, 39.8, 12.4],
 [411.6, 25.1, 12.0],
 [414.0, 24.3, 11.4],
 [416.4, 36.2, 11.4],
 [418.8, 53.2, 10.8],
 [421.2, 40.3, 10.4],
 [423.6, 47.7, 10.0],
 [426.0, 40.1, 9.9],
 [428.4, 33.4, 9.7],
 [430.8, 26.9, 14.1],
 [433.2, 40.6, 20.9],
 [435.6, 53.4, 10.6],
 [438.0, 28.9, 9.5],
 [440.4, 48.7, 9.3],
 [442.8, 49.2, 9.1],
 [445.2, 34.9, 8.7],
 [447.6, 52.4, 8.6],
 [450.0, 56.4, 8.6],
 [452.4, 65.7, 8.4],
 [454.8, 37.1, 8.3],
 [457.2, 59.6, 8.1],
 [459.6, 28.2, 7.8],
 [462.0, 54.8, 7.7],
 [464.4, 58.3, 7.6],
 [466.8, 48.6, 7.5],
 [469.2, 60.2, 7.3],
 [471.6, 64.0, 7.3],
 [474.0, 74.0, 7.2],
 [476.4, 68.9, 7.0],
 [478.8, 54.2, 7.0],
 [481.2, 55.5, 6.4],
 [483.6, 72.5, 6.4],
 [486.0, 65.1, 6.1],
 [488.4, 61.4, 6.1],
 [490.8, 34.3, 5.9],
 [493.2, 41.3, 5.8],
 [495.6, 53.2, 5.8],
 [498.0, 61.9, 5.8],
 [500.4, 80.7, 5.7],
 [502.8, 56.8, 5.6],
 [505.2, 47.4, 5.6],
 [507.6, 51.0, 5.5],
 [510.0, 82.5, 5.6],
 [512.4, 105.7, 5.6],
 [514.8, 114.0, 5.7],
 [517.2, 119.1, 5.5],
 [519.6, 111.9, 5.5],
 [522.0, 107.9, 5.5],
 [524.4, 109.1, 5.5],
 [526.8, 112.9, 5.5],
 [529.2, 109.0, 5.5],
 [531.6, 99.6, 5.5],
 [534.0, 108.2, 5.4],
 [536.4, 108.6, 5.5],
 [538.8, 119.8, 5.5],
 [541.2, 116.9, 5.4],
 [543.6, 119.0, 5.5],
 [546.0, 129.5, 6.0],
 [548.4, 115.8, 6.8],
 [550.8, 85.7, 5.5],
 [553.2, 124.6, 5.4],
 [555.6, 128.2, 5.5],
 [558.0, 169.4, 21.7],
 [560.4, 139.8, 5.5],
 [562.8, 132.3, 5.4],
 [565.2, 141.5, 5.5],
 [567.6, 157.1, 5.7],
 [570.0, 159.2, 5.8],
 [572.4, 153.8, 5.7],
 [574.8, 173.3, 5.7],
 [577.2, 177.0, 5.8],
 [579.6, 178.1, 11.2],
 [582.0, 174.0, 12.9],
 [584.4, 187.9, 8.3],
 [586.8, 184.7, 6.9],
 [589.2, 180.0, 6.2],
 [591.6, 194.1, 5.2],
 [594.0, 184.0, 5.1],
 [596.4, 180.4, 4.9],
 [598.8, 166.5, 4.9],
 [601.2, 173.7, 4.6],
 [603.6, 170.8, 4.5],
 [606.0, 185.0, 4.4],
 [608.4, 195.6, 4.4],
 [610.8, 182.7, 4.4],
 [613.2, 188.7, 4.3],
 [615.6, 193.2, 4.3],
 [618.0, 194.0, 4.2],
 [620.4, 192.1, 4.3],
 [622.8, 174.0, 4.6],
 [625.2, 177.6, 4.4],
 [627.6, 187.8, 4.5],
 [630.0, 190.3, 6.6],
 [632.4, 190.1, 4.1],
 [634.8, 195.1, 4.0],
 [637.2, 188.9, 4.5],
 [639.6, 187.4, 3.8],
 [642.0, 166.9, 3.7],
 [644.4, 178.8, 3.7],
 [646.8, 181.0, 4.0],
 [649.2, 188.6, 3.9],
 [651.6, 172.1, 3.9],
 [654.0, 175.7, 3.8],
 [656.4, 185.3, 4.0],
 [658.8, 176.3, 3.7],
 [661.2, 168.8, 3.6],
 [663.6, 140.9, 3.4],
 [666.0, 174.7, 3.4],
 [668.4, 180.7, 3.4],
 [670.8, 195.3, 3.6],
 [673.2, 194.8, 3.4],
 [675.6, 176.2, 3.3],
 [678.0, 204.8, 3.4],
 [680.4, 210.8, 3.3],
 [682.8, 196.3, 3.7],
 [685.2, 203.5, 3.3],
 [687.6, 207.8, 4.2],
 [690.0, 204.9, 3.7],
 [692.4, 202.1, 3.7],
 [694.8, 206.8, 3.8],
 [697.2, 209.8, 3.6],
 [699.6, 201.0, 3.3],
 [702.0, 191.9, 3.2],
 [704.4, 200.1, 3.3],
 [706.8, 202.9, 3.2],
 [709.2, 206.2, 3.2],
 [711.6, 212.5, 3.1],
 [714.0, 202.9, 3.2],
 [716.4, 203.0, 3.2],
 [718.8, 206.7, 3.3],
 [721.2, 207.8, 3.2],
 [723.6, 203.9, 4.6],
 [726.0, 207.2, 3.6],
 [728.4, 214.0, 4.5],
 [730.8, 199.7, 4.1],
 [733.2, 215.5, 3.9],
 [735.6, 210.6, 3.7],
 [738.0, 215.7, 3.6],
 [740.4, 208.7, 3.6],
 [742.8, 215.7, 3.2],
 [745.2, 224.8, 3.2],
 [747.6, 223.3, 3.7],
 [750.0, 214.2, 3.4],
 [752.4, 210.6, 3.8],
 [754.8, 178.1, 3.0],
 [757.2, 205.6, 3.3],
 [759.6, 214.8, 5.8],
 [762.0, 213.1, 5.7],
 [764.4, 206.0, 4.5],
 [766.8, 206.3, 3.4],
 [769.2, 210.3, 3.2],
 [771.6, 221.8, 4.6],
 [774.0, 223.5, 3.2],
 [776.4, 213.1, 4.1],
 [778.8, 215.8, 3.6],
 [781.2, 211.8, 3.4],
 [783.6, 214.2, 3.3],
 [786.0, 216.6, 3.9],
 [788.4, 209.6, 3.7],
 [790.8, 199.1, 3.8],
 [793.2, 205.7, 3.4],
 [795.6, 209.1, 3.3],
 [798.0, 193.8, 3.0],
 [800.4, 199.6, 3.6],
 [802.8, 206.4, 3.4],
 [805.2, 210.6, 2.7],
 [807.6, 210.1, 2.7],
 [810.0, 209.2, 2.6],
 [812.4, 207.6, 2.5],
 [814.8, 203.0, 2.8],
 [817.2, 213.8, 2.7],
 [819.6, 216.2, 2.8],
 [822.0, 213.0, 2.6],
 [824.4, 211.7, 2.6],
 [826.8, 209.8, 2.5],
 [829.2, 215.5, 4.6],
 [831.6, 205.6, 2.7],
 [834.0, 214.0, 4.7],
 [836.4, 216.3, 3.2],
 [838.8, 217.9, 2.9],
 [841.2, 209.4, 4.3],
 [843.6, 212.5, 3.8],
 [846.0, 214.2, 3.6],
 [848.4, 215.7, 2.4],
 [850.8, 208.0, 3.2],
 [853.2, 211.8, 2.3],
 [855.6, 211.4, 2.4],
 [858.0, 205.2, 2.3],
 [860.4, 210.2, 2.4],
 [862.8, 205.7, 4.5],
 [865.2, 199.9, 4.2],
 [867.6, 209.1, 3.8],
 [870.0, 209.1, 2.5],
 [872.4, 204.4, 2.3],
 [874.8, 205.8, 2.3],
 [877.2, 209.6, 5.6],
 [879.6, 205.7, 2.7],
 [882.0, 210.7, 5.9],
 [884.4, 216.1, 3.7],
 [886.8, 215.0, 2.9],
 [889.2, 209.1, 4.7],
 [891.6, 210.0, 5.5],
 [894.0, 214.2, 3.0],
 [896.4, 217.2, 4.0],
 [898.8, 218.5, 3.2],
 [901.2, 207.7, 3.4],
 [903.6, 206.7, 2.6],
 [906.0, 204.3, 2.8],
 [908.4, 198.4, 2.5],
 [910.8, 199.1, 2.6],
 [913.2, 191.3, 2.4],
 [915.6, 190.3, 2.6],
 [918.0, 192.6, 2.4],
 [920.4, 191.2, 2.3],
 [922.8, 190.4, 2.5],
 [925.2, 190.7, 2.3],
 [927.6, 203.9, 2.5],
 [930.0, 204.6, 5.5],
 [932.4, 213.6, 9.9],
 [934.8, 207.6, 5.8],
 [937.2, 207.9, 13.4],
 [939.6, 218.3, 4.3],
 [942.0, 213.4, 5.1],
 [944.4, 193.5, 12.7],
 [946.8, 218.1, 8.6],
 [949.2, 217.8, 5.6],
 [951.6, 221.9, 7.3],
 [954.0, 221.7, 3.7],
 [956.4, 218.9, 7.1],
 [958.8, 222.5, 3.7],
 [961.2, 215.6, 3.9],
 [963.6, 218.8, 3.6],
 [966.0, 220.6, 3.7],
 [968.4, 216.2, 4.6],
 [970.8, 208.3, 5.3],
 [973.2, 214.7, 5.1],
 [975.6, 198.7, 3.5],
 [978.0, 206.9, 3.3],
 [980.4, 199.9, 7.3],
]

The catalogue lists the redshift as 0.281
